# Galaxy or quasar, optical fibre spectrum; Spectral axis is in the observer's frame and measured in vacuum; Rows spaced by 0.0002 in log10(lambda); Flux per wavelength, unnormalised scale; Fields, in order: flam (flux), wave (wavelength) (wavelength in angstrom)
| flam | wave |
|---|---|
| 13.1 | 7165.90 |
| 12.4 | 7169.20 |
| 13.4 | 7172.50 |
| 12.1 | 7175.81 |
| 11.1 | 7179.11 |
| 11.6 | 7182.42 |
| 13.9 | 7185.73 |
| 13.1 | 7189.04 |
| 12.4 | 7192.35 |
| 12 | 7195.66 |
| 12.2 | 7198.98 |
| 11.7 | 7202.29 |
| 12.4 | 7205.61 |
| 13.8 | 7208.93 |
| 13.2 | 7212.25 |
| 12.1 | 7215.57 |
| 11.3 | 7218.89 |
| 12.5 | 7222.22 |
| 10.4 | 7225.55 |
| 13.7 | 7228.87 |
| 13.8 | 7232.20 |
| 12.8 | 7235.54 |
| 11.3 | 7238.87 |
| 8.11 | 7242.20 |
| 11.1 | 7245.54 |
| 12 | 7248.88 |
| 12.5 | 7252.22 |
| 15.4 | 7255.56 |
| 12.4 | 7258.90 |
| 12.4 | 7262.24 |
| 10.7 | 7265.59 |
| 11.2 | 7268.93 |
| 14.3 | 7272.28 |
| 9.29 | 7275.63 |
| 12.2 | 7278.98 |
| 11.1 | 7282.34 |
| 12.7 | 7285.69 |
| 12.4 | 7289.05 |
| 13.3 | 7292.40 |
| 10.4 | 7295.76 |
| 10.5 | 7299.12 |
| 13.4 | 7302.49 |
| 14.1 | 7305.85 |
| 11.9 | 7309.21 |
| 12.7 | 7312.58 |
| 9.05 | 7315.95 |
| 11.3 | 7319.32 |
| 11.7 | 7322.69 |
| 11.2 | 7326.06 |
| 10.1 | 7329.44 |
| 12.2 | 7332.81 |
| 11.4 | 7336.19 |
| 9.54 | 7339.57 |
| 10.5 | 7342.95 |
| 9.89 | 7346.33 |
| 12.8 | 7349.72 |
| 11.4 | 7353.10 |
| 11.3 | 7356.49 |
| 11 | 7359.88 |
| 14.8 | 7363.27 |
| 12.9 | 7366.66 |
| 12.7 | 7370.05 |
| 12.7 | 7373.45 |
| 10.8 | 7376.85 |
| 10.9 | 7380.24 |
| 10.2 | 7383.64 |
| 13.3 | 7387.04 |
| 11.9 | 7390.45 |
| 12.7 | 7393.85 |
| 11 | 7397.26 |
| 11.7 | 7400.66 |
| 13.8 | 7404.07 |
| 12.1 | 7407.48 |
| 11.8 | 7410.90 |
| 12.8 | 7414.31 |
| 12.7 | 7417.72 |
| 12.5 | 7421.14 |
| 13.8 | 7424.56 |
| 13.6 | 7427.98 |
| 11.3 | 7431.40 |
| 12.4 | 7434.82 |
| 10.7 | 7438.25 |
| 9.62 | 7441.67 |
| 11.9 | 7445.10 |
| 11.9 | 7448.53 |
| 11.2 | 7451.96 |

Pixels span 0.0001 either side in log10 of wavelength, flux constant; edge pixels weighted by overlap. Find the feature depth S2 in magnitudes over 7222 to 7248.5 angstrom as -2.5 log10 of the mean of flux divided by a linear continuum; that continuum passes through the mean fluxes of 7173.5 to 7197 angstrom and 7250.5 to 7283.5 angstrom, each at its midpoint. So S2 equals 0.05 mag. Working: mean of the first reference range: 12.3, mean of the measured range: 11.7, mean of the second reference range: 12.2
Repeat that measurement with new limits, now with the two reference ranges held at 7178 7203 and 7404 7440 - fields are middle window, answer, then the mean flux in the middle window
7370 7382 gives 0.07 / 11.6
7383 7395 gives 0.02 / 12.2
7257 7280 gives 0.05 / 11.8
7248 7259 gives -0.08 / 13.3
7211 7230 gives 0.02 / 12.1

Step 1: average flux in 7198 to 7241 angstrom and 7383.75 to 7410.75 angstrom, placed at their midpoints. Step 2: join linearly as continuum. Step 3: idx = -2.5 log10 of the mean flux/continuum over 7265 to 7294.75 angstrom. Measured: 0.03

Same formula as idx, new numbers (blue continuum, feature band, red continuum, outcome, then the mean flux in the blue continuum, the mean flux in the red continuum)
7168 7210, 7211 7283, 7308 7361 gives -0.007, 12.5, 11.1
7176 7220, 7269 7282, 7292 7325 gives 0.018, 12.4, 11.8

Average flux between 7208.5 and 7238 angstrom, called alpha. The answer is 12.5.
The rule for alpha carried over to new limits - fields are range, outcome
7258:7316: 12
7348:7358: 11.8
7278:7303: 11.9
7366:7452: 12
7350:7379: 12.2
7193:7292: 12.1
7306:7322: 11.5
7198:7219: 12.5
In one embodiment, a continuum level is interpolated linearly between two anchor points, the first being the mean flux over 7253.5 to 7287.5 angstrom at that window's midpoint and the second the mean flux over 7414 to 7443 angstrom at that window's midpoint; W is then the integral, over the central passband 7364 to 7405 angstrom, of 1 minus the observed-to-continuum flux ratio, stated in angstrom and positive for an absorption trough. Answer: 0.3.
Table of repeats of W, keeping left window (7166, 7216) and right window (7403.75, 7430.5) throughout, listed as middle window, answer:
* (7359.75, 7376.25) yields -0.2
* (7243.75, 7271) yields 0.8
